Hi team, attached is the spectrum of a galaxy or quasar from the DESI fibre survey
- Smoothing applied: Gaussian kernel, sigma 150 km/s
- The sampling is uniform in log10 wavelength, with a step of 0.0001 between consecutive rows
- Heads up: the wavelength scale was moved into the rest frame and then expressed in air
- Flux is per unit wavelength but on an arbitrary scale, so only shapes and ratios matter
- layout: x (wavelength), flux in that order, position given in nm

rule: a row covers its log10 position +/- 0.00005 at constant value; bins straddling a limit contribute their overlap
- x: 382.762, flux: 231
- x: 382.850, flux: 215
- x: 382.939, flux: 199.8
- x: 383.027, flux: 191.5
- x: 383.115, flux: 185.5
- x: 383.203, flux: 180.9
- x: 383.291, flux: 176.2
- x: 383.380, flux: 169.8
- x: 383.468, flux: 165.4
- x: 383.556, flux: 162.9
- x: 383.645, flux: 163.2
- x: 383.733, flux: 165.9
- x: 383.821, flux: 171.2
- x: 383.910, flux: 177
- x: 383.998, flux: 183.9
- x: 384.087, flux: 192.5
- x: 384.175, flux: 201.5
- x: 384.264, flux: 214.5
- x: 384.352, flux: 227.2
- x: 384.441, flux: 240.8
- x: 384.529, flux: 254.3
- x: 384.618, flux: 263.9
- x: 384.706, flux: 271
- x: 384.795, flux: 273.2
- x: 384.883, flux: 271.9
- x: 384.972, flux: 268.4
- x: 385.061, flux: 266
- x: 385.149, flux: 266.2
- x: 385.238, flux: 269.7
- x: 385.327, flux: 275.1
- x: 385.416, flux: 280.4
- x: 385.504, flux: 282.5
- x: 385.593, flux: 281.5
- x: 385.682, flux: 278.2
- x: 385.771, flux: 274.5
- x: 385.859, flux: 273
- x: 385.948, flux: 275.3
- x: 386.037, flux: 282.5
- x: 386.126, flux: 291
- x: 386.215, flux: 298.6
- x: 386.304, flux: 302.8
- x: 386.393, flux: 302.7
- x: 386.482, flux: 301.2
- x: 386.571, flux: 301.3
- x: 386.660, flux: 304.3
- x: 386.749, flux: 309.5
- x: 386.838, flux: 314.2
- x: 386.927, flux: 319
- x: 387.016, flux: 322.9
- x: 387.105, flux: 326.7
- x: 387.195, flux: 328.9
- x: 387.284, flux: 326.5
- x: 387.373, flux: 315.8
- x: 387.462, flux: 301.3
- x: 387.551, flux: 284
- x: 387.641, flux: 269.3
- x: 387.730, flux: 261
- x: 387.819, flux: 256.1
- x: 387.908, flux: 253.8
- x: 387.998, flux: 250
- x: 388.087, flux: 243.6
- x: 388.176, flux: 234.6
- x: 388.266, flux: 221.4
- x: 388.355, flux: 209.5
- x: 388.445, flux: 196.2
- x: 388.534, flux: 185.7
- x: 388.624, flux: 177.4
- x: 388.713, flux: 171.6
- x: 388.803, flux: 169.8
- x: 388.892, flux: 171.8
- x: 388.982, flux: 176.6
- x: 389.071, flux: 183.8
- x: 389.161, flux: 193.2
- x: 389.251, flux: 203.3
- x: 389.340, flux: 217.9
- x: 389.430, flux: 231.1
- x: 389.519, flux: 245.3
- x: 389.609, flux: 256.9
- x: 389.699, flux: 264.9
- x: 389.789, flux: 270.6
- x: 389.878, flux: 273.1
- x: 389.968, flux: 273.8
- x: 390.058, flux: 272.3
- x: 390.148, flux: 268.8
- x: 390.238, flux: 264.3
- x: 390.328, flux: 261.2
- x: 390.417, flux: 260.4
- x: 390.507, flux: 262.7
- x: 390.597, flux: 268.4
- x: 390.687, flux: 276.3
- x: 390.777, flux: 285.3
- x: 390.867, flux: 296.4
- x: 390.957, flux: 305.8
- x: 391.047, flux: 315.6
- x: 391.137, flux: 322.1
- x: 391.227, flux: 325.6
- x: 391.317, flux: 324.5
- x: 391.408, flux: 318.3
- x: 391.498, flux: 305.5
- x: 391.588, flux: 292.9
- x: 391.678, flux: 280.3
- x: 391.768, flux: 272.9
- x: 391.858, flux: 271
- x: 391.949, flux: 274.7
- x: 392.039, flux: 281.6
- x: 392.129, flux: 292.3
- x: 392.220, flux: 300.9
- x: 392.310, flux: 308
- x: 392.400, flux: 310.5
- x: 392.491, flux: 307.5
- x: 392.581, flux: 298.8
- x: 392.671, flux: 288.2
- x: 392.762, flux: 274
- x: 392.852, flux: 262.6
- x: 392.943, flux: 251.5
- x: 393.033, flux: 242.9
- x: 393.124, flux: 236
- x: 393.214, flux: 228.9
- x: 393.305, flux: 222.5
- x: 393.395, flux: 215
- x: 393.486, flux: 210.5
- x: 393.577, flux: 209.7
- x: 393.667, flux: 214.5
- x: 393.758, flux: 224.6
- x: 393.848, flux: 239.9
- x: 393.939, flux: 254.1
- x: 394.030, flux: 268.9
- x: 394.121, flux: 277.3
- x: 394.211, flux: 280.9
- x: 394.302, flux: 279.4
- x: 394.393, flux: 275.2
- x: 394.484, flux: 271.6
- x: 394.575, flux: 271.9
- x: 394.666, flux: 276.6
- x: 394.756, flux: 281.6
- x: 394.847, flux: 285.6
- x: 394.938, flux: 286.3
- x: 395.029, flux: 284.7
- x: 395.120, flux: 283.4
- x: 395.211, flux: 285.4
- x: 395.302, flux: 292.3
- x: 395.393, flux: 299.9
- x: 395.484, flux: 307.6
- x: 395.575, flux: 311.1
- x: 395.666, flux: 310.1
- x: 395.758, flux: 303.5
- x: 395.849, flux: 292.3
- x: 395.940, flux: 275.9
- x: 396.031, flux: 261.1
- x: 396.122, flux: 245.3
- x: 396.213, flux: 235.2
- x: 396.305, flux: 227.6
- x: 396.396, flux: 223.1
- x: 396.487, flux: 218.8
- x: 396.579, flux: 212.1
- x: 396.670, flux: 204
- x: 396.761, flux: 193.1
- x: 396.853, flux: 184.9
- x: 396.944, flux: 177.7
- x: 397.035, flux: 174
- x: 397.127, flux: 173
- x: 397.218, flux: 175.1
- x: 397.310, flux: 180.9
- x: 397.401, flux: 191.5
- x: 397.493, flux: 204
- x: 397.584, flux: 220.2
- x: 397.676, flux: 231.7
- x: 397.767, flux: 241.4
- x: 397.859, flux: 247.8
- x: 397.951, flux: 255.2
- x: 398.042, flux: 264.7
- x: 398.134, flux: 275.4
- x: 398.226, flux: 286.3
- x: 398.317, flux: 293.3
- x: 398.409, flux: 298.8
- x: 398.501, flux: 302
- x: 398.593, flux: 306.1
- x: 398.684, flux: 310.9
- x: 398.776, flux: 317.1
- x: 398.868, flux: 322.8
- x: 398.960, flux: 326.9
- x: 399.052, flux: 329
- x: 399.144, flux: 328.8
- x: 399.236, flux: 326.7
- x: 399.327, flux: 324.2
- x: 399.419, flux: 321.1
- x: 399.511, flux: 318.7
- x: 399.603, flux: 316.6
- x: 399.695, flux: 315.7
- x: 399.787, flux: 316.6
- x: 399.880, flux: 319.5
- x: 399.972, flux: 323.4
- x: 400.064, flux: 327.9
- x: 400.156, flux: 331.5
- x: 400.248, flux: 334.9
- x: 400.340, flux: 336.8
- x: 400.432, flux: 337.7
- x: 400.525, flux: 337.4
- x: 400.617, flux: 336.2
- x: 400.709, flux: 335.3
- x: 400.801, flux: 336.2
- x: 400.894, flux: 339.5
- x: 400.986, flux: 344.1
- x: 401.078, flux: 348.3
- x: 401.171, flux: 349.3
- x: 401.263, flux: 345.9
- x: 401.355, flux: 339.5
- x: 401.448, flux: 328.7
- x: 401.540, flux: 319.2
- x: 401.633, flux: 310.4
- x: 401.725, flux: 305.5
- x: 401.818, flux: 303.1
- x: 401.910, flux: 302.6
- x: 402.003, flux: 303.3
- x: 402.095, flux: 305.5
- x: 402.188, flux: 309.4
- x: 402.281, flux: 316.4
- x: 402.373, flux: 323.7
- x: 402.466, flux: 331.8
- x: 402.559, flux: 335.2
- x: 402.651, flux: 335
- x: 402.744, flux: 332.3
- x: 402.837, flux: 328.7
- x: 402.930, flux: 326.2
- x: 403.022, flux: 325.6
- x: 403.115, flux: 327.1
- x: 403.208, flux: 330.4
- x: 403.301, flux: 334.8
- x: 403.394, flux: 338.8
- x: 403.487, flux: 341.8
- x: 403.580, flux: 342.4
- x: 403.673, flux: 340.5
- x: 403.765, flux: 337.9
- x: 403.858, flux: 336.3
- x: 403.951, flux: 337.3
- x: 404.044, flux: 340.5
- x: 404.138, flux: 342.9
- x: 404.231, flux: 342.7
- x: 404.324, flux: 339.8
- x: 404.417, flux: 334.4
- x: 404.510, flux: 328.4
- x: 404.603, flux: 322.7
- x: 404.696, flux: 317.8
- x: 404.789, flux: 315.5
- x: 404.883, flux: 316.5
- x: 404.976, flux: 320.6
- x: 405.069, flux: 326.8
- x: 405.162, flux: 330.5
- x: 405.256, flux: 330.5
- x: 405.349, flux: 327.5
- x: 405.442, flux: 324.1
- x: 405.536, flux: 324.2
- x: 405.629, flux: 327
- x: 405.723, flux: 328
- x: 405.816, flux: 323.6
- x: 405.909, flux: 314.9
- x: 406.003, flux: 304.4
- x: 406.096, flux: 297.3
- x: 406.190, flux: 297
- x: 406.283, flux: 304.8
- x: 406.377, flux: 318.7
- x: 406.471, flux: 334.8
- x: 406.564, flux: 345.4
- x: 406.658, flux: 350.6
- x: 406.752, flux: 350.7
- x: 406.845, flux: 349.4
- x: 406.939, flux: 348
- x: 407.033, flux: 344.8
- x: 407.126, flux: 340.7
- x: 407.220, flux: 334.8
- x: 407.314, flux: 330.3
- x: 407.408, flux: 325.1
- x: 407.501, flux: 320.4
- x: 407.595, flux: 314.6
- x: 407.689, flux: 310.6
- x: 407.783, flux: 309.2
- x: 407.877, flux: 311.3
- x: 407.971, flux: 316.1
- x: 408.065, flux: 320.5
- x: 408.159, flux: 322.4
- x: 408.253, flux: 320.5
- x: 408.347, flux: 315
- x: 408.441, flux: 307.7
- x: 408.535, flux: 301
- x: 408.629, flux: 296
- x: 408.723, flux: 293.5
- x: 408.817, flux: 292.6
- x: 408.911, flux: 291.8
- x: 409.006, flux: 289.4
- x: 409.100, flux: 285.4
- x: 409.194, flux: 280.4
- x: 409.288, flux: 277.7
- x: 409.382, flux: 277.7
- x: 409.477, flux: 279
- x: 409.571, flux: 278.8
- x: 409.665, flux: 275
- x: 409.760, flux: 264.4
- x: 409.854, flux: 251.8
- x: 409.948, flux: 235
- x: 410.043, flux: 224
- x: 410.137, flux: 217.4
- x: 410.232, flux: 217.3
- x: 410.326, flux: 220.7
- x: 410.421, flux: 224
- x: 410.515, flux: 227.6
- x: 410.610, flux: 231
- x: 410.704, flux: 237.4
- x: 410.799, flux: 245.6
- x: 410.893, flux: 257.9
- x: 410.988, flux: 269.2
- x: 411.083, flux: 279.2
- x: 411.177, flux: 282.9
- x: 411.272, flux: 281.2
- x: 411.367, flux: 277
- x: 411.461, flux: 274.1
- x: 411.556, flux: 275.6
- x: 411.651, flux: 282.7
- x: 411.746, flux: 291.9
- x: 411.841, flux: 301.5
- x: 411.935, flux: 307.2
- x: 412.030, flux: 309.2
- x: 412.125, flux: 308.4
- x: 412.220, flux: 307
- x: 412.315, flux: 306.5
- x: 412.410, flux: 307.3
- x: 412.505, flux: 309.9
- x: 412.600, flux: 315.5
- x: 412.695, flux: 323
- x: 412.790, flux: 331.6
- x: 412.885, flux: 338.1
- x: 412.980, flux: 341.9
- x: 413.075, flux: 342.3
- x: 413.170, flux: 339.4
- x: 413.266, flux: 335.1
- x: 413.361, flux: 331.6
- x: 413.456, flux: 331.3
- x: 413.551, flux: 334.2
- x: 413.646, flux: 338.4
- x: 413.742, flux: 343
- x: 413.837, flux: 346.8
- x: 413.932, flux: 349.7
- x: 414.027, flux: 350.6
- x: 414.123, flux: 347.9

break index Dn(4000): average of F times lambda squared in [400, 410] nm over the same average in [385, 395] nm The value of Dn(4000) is 1.3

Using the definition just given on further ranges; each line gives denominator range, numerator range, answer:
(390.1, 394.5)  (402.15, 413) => 1.21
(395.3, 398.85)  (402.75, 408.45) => 1.37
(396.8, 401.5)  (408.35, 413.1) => 1.02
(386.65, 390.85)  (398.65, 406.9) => 1.39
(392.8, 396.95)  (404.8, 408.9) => 1.34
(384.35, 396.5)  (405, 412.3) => 1.21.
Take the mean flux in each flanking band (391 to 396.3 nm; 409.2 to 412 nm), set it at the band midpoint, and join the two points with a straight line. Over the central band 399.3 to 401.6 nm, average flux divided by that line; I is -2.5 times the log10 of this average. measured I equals -0.22 mag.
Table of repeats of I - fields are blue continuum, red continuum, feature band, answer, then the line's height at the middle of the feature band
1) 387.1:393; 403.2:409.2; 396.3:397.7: 0.41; 289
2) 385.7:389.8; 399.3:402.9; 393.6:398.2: 0.20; 300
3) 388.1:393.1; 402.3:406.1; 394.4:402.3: 0.05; 299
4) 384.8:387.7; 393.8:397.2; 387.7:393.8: 0.08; 275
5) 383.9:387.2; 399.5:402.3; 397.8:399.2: 0.07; 318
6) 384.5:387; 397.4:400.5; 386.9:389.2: 0.18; 287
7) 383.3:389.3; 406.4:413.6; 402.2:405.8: -0.16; 285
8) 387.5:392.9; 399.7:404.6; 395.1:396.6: 0.09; 293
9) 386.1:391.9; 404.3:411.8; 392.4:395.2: 0.06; 275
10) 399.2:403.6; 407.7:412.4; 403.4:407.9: -0.09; 304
